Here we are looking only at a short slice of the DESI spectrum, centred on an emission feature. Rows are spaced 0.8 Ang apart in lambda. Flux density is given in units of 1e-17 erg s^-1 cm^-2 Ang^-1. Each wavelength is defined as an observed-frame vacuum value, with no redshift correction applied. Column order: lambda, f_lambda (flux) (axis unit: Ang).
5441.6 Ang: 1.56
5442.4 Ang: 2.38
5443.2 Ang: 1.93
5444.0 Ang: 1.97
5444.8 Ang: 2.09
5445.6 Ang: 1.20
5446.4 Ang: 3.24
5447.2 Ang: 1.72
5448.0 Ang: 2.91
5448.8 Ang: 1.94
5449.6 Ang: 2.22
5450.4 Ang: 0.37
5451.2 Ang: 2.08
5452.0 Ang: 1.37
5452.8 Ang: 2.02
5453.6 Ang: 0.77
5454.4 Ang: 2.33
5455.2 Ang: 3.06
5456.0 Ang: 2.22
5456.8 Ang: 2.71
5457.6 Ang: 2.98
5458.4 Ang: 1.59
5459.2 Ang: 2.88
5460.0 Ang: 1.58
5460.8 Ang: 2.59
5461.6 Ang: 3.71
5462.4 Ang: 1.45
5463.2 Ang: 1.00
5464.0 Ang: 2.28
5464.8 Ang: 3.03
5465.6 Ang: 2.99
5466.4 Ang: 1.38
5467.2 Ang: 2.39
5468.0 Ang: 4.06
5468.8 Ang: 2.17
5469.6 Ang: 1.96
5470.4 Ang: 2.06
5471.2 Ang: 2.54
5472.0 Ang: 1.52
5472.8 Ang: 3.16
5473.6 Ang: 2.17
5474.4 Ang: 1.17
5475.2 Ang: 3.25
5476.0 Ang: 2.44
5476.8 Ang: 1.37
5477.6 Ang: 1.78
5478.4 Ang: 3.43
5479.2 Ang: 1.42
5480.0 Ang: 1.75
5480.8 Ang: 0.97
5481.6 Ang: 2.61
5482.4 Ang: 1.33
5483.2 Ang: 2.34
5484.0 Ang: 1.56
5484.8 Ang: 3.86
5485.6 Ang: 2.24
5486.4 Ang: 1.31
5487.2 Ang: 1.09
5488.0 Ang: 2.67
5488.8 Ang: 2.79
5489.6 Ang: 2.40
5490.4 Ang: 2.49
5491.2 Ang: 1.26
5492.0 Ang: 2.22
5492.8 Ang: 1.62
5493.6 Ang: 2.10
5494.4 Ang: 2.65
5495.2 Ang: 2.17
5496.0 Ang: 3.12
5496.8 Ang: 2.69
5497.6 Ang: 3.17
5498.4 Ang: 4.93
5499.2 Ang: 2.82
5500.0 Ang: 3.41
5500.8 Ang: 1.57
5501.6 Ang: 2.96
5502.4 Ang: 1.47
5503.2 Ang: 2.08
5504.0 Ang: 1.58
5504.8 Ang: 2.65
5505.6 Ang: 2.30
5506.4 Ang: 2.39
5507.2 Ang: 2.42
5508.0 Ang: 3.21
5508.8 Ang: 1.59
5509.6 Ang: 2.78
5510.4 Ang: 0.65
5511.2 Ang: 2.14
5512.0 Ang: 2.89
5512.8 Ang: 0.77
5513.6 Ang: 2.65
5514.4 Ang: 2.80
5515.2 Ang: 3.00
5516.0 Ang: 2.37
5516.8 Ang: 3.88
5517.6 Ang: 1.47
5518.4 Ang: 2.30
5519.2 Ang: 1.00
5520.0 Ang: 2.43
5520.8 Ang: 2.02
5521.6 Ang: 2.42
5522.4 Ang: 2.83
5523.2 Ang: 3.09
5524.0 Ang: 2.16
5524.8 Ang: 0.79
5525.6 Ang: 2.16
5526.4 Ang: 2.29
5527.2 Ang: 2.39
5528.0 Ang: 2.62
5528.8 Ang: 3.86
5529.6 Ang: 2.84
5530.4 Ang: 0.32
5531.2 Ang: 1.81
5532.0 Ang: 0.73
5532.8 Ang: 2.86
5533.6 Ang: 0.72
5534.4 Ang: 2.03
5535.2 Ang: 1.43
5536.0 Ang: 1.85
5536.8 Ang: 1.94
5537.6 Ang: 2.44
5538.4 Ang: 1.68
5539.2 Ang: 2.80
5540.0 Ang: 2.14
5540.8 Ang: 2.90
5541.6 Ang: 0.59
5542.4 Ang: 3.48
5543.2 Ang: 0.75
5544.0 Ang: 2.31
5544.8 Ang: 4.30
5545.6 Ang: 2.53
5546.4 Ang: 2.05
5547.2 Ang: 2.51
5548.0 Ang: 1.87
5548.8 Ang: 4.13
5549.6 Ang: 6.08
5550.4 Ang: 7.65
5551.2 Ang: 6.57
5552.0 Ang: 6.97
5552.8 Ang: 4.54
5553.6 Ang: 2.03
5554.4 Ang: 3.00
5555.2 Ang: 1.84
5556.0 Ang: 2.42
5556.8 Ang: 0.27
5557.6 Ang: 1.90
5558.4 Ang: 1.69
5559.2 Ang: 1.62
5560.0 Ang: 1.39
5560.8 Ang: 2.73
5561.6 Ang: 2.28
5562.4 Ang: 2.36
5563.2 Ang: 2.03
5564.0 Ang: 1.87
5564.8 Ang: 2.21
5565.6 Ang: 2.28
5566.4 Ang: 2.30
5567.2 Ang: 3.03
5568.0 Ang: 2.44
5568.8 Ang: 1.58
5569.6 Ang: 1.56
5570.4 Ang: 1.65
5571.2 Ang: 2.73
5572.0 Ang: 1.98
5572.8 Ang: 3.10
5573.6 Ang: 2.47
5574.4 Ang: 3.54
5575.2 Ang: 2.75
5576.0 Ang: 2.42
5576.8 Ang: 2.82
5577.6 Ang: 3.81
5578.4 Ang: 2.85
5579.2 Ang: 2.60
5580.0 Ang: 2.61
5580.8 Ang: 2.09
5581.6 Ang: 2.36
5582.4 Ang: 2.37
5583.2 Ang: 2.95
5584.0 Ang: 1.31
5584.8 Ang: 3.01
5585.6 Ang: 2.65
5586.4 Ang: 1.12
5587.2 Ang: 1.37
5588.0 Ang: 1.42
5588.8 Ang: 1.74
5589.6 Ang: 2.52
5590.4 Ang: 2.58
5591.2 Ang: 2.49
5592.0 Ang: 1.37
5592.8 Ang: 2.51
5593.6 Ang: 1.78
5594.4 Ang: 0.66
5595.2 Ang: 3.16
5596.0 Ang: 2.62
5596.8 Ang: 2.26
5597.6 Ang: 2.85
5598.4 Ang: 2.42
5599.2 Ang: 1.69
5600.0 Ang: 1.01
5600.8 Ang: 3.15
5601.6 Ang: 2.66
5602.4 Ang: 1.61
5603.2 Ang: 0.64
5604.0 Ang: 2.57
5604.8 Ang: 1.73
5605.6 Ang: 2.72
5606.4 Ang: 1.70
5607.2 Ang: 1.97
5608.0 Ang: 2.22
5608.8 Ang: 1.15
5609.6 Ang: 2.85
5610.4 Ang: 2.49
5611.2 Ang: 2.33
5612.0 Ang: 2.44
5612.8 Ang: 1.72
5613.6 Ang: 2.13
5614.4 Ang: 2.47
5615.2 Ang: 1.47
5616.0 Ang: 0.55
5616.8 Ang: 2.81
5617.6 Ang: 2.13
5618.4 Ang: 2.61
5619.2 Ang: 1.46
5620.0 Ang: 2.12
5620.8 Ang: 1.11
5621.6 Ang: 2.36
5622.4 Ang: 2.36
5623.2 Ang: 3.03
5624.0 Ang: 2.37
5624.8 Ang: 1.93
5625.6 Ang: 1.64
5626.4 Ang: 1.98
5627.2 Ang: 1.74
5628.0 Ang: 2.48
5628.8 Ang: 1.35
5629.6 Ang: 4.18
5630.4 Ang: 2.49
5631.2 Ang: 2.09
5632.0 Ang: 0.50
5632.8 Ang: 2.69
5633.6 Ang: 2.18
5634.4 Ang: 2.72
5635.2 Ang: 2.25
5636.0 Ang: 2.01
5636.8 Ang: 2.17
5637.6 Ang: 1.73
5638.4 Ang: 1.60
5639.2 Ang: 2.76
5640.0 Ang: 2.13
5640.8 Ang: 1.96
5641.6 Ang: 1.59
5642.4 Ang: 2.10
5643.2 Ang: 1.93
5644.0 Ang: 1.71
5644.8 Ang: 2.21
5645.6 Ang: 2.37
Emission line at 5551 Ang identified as [O III]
